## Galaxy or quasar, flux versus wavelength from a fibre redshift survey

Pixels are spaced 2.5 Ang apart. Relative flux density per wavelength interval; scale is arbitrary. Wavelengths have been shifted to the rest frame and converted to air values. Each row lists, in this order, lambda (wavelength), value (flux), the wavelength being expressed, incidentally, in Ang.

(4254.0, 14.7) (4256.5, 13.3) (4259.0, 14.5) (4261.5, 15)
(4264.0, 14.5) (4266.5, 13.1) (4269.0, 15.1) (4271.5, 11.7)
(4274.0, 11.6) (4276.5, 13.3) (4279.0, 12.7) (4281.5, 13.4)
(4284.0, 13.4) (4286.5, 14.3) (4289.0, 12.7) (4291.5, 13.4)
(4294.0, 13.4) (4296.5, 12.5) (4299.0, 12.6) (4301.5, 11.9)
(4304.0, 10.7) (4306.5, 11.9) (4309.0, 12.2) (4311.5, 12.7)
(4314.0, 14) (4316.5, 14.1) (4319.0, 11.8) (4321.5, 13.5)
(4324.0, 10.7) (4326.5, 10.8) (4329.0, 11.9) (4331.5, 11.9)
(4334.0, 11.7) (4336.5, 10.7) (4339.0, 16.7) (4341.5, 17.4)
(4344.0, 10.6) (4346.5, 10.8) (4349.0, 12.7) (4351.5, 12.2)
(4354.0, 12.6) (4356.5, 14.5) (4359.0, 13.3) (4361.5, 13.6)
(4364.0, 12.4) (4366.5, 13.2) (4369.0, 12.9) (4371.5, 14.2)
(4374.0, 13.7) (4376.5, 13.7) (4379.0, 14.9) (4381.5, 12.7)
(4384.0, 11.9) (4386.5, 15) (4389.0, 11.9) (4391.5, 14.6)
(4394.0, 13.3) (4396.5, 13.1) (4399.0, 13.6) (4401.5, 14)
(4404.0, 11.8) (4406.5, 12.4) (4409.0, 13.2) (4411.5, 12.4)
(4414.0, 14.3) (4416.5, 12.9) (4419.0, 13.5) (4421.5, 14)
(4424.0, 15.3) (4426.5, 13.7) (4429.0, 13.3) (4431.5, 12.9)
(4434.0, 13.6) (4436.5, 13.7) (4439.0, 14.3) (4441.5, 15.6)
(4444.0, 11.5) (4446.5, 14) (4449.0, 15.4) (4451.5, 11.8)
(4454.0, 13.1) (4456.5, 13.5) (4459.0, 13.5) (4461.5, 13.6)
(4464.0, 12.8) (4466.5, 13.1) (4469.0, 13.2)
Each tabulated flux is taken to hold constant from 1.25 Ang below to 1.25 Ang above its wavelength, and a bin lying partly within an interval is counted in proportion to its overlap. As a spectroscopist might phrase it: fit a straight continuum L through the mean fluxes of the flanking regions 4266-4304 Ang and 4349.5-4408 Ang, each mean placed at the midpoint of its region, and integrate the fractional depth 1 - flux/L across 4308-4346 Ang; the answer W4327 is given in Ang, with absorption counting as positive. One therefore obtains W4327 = 1.18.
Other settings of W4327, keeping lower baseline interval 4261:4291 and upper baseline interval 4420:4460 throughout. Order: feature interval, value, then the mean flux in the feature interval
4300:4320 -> 1.5 Ang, 12.4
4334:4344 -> -0.4 Ang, 14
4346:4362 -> 0.8 Ang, 12.9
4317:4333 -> 1.9 Ang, 11.9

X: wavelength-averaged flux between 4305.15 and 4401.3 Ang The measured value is 13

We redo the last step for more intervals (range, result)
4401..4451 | 13.6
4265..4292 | 13.2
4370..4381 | 14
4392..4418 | 13.1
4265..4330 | 12.7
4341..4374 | 13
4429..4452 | 13.7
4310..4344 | 12.8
